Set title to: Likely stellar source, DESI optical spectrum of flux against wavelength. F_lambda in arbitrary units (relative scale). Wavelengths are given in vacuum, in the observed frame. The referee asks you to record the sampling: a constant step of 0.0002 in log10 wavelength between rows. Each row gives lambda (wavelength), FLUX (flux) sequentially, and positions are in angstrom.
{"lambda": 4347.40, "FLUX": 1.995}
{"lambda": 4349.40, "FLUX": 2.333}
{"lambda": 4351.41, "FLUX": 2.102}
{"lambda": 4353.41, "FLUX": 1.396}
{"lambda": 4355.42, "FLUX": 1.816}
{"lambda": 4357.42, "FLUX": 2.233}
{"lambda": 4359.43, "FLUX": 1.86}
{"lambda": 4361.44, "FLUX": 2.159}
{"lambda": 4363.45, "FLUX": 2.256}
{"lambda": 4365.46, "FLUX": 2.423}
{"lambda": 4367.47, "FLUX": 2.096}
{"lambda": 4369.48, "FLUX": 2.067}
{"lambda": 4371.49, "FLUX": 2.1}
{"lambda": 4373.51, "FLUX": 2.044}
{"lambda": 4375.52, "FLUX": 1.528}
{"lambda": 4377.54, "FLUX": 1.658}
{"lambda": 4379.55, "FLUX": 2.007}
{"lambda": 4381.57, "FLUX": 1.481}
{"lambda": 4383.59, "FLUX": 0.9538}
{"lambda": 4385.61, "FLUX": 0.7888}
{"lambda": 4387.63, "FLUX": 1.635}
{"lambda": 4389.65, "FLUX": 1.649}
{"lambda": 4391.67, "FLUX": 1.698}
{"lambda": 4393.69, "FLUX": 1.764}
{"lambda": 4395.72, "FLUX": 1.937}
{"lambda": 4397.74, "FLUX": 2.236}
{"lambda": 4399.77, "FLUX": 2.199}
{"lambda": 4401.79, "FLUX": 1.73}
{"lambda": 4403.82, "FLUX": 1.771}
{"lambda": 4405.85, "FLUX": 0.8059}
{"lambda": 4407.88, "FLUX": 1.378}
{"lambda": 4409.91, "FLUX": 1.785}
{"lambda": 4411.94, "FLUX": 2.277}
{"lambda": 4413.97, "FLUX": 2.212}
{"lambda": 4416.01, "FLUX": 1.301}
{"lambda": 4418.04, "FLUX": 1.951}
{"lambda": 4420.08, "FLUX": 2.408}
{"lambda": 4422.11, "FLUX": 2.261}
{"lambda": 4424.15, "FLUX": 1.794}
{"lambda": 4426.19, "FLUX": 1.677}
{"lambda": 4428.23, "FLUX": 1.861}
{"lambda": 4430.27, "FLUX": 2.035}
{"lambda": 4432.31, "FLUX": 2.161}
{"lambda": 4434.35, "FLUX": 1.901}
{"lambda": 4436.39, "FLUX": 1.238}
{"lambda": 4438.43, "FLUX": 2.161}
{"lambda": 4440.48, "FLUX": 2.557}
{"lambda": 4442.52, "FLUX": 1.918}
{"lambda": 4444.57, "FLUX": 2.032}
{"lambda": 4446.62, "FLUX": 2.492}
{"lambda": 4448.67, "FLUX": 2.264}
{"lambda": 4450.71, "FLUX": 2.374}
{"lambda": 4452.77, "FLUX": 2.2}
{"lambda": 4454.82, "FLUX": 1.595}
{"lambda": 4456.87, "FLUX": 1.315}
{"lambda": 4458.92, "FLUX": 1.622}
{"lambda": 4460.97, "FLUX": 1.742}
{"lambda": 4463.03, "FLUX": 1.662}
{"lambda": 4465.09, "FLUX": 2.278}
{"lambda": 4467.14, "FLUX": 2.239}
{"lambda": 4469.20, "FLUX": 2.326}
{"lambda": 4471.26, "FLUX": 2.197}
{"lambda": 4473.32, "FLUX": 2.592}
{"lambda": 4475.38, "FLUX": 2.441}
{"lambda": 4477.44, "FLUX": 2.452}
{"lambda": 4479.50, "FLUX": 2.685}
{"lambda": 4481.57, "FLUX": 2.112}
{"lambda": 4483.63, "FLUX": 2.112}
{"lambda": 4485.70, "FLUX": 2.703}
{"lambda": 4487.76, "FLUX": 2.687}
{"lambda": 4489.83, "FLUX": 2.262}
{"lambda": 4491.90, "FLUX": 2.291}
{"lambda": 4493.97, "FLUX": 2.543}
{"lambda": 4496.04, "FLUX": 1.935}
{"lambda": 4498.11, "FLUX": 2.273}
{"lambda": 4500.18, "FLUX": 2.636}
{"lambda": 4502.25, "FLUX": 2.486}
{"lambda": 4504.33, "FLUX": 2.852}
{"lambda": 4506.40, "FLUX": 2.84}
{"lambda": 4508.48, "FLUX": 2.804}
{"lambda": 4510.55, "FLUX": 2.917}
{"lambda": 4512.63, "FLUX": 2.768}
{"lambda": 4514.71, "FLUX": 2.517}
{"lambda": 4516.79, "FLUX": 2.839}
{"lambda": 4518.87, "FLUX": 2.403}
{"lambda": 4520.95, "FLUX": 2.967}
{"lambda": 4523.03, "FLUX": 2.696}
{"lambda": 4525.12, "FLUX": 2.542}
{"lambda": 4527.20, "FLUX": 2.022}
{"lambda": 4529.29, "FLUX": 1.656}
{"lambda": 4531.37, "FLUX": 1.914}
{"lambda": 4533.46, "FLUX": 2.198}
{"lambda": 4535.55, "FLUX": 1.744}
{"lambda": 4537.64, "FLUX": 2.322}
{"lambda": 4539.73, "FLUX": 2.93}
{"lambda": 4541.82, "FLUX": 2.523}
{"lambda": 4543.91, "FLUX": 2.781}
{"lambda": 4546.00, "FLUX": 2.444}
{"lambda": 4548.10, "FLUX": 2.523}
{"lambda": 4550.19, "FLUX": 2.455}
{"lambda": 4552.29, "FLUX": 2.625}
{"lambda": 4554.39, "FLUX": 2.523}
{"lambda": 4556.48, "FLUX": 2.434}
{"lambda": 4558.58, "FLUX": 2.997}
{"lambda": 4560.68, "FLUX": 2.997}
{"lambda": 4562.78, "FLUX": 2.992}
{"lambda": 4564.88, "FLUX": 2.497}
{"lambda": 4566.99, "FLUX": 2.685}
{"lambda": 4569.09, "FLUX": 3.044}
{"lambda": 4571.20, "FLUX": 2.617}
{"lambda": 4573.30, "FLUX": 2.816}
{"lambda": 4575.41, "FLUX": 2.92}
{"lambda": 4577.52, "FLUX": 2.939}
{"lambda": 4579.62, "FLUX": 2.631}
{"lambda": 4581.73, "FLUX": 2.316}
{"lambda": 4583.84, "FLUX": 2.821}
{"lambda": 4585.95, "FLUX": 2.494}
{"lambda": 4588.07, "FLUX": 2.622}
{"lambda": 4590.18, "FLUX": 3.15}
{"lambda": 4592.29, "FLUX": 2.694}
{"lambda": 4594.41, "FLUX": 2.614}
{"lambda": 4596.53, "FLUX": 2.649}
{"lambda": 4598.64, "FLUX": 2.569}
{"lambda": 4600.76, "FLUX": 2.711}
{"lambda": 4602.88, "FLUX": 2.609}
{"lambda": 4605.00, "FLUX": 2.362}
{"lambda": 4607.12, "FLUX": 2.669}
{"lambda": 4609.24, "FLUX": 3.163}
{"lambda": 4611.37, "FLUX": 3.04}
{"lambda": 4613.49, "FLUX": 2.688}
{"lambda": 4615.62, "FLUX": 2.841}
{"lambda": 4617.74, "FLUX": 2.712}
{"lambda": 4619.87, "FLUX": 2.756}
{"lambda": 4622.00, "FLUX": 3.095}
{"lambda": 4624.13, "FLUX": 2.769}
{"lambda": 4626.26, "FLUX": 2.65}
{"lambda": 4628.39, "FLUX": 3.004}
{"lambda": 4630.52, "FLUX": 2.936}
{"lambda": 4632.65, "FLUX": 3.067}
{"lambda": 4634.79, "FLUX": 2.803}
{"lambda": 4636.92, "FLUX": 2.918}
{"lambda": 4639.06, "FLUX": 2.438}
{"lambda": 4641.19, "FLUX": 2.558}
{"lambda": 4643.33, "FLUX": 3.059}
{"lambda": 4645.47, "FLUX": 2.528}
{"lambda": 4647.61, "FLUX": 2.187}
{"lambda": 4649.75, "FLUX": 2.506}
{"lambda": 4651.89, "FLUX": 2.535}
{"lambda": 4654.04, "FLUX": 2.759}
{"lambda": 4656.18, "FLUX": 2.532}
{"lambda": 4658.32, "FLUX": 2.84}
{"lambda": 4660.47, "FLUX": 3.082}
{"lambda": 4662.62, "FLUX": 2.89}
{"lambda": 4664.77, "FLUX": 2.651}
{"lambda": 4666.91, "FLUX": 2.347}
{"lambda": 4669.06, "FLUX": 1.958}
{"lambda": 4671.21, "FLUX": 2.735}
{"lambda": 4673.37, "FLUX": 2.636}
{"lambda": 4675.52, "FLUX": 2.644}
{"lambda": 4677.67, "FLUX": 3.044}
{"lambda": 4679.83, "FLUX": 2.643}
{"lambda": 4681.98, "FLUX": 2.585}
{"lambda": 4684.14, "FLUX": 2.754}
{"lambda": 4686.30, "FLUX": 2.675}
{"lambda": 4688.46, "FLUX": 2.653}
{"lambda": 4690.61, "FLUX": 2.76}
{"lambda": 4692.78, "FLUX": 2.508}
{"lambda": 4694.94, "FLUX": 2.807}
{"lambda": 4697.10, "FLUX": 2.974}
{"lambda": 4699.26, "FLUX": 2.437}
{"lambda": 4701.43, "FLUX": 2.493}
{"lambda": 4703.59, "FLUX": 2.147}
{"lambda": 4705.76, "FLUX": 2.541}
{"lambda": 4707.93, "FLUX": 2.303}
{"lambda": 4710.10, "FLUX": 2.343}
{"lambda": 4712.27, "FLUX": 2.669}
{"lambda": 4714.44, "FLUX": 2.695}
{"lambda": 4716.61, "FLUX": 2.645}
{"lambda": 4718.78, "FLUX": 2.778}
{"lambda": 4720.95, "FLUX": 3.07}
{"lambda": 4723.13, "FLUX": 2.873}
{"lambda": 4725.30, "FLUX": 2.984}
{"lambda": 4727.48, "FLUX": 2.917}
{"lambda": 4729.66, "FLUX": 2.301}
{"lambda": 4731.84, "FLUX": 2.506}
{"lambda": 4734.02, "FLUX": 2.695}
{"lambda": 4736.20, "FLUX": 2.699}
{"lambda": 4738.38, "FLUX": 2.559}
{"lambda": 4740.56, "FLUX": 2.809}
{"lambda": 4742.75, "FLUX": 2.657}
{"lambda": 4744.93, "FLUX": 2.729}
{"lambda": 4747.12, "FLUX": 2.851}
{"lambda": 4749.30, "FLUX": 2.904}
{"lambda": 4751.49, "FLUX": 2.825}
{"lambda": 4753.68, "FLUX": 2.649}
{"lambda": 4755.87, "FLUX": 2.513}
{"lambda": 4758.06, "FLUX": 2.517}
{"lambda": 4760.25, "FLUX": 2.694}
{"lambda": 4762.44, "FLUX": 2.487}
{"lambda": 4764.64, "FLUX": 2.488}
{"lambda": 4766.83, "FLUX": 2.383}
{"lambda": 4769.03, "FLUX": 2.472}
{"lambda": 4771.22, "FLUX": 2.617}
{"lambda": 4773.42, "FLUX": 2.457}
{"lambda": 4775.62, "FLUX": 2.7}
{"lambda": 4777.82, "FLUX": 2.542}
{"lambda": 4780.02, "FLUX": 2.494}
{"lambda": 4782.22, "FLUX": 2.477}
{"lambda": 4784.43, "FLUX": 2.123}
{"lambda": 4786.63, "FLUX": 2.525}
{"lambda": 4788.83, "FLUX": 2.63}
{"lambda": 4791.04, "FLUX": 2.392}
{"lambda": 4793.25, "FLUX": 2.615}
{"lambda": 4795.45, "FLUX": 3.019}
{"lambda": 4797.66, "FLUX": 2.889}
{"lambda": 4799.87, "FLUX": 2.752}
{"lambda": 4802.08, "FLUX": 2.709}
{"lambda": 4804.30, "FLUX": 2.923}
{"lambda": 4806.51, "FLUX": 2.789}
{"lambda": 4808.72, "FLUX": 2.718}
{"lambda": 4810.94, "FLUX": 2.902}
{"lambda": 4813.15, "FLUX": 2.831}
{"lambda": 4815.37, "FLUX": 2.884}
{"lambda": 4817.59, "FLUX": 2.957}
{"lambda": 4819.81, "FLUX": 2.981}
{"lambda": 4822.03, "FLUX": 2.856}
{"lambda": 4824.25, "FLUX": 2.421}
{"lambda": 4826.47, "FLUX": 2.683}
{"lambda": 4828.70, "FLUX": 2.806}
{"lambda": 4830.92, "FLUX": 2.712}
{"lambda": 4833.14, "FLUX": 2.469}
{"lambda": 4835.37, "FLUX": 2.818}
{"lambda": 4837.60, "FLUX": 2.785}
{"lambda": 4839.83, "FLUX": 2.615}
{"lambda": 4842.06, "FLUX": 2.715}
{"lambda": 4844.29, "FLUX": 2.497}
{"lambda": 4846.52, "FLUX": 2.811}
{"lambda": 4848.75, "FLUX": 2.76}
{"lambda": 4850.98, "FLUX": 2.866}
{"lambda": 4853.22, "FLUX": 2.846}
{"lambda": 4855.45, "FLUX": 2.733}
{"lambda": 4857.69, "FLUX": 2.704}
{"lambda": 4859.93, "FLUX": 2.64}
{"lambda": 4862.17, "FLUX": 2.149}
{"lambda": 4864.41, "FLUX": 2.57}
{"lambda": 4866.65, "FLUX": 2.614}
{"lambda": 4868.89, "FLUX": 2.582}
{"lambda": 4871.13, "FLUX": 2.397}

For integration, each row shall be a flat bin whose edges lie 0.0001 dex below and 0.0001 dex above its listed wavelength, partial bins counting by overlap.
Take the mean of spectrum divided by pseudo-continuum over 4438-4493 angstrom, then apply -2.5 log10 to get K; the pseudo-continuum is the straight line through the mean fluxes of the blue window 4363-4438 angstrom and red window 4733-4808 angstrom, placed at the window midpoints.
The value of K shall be -0.125 mag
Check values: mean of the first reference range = 1.81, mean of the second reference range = 2.64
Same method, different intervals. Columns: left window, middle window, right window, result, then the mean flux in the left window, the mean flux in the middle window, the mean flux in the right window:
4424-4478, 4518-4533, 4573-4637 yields 0.039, 2.04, 2.31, 2.77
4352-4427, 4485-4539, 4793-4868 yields -0.183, 1.82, 2.46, 2.74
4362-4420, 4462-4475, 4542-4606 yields -0.028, 1.79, 2.23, 2.68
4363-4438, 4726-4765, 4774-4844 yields -0.043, 1.81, 2.66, 2.7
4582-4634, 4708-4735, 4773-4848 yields 0.015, 2.77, 2.69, 2.69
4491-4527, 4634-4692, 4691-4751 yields -0.004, 2.59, 2.65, 2.67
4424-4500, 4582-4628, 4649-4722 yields -0.119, 2.14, 2.74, 2.64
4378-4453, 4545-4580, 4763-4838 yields -0.245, 1.86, 2.72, 2.67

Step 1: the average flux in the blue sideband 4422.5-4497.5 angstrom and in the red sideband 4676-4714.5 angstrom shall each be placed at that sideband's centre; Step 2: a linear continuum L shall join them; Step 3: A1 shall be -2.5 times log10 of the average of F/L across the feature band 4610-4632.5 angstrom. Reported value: -0.17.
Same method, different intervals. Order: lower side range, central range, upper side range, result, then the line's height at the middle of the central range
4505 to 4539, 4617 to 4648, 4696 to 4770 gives -0.09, 2.55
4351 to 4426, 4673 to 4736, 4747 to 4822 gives -0.07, 2.5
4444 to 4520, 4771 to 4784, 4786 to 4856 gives 0.07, 2.7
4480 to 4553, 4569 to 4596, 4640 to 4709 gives -0.08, 2.53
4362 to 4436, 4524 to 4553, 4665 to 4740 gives -0.06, 2.2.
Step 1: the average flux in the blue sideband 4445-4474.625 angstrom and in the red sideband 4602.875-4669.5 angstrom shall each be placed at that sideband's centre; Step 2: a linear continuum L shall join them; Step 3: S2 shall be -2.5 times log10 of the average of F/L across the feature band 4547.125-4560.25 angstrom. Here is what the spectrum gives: -0.084 mag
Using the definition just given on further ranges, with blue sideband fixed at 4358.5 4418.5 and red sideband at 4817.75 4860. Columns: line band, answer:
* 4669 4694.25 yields -0.11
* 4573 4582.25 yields -0.25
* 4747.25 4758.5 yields -0.06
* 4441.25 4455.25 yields -0.13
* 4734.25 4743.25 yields -0.07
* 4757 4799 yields 0.02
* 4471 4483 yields -0.22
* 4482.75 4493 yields -0.21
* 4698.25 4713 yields 0.02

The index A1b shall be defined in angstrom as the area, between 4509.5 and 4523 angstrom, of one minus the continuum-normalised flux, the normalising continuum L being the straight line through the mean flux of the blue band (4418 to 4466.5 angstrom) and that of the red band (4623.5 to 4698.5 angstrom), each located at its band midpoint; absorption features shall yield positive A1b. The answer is -3.1 angstrom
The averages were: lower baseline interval 1.98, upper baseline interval 2.7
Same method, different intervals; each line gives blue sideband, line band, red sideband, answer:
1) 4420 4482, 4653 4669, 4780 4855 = -1.54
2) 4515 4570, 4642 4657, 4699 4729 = 0.05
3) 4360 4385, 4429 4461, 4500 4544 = 2.93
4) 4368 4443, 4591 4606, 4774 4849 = -2.55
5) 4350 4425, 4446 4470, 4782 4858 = -0.24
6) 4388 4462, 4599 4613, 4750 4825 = -2.90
